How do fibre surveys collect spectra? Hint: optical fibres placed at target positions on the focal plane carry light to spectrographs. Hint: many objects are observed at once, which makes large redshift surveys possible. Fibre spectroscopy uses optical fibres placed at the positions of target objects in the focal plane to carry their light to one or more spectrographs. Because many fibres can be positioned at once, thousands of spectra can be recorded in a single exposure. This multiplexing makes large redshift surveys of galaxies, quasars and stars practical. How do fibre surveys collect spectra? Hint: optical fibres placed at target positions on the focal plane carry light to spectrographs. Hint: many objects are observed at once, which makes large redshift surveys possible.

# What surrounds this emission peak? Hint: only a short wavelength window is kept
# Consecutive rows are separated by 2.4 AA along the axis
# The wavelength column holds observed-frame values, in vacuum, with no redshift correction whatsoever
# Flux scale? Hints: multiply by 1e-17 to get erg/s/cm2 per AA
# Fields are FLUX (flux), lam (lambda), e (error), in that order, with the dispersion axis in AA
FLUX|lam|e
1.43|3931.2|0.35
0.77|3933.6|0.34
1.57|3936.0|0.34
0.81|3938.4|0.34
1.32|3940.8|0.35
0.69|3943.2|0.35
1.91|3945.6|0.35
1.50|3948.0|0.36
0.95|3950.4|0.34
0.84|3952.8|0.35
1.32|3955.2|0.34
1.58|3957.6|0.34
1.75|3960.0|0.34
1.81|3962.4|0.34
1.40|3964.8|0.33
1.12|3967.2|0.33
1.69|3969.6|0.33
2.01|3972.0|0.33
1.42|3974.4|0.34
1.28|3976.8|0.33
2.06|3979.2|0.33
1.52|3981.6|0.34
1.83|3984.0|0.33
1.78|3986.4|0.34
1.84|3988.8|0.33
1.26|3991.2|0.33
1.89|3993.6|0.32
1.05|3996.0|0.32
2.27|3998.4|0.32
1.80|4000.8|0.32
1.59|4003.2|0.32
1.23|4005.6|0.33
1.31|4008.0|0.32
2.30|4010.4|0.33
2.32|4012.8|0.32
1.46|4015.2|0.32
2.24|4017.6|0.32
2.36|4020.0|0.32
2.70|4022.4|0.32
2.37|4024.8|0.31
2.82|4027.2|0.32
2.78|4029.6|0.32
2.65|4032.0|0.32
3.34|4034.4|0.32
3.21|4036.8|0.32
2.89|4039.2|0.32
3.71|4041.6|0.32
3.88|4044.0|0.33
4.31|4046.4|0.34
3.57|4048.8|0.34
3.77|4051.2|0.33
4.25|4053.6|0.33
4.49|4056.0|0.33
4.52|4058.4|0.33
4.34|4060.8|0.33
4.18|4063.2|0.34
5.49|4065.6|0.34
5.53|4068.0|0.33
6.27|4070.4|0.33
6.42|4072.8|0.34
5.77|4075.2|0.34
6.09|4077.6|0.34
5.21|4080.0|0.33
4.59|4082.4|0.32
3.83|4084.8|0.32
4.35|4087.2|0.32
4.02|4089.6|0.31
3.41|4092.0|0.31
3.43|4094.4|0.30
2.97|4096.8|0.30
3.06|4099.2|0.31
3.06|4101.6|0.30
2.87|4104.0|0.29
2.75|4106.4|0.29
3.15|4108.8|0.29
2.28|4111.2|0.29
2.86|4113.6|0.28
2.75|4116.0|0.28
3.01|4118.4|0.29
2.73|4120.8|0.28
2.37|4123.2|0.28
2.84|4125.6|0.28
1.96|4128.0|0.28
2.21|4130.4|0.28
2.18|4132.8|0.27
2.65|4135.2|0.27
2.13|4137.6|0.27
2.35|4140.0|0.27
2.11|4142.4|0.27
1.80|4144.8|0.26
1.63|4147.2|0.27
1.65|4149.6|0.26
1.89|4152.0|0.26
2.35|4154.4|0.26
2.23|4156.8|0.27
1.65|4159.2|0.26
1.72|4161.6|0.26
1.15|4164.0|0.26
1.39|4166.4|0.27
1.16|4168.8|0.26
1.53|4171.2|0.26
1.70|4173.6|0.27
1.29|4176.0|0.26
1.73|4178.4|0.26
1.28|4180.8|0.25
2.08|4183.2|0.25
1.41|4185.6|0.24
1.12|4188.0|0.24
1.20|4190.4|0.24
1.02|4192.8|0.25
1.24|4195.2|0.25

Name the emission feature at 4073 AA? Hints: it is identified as C IV 1549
